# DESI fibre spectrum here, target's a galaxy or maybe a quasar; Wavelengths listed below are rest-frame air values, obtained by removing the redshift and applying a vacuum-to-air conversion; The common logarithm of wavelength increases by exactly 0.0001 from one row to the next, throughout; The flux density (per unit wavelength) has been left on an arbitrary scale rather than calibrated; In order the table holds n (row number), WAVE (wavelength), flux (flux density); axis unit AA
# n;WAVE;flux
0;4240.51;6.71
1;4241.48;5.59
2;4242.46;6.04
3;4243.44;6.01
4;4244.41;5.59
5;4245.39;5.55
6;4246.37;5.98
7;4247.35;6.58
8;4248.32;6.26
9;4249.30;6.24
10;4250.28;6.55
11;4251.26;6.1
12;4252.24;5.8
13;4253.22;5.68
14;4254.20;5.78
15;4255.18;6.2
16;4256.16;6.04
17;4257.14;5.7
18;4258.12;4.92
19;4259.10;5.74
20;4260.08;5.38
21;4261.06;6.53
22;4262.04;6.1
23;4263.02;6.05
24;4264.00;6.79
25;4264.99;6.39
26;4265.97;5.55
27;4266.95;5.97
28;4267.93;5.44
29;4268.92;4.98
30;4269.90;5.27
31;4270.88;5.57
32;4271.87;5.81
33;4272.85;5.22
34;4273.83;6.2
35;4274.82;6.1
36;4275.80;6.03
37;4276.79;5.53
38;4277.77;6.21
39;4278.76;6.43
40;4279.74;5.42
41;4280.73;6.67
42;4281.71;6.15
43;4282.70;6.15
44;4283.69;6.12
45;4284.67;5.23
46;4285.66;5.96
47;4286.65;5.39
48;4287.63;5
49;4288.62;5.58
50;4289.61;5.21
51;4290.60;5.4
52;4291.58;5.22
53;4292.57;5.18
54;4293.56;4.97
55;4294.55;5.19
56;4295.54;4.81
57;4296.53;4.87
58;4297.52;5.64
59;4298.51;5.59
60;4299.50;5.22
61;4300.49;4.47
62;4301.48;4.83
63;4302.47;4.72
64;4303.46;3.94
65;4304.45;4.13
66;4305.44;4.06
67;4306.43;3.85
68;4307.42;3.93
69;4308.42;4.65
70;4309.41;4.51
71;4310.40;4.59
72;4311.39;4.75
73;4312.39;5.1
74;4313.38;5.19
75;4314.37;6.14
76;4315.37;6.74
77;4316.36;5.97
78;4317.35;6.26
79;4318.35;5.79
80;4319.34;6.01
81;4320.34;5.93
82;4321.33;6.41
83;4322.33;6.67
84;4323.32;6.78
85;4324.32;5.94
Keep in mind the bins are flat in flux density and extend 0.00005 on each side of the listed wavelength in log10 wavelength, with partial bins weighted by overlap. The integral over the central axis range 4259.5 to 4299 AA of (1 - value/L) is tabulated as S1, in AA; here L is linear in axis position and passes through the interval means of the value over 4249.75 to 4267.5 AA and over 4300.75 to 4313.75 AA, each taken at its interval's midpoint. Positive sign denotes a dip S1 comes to -2.7 AA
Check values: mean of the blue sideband 5.96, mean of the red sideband 4.47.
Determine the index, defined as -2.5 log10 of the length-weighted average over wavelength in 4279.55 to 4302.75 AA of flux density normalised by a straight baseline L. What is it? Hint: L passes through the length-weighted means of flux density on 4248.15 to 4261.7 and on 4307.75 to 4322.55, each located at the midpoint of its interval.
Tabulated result 0.07 mag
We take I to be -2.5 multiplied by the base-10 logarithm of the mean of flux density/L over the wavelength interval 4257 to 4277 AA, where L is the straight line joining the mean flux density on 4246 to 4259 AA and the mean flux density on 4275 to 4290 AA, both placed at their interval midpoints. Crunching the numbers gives 0.022 mag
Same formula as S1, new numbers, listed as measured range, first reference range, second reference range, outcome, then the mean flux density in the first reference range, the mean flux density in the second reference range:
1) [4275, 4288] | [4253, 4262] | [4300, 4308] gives -2.3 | 5.8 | 4.24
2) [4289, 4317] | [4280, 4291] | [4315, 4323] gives 4.7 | 5.71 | 6.23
